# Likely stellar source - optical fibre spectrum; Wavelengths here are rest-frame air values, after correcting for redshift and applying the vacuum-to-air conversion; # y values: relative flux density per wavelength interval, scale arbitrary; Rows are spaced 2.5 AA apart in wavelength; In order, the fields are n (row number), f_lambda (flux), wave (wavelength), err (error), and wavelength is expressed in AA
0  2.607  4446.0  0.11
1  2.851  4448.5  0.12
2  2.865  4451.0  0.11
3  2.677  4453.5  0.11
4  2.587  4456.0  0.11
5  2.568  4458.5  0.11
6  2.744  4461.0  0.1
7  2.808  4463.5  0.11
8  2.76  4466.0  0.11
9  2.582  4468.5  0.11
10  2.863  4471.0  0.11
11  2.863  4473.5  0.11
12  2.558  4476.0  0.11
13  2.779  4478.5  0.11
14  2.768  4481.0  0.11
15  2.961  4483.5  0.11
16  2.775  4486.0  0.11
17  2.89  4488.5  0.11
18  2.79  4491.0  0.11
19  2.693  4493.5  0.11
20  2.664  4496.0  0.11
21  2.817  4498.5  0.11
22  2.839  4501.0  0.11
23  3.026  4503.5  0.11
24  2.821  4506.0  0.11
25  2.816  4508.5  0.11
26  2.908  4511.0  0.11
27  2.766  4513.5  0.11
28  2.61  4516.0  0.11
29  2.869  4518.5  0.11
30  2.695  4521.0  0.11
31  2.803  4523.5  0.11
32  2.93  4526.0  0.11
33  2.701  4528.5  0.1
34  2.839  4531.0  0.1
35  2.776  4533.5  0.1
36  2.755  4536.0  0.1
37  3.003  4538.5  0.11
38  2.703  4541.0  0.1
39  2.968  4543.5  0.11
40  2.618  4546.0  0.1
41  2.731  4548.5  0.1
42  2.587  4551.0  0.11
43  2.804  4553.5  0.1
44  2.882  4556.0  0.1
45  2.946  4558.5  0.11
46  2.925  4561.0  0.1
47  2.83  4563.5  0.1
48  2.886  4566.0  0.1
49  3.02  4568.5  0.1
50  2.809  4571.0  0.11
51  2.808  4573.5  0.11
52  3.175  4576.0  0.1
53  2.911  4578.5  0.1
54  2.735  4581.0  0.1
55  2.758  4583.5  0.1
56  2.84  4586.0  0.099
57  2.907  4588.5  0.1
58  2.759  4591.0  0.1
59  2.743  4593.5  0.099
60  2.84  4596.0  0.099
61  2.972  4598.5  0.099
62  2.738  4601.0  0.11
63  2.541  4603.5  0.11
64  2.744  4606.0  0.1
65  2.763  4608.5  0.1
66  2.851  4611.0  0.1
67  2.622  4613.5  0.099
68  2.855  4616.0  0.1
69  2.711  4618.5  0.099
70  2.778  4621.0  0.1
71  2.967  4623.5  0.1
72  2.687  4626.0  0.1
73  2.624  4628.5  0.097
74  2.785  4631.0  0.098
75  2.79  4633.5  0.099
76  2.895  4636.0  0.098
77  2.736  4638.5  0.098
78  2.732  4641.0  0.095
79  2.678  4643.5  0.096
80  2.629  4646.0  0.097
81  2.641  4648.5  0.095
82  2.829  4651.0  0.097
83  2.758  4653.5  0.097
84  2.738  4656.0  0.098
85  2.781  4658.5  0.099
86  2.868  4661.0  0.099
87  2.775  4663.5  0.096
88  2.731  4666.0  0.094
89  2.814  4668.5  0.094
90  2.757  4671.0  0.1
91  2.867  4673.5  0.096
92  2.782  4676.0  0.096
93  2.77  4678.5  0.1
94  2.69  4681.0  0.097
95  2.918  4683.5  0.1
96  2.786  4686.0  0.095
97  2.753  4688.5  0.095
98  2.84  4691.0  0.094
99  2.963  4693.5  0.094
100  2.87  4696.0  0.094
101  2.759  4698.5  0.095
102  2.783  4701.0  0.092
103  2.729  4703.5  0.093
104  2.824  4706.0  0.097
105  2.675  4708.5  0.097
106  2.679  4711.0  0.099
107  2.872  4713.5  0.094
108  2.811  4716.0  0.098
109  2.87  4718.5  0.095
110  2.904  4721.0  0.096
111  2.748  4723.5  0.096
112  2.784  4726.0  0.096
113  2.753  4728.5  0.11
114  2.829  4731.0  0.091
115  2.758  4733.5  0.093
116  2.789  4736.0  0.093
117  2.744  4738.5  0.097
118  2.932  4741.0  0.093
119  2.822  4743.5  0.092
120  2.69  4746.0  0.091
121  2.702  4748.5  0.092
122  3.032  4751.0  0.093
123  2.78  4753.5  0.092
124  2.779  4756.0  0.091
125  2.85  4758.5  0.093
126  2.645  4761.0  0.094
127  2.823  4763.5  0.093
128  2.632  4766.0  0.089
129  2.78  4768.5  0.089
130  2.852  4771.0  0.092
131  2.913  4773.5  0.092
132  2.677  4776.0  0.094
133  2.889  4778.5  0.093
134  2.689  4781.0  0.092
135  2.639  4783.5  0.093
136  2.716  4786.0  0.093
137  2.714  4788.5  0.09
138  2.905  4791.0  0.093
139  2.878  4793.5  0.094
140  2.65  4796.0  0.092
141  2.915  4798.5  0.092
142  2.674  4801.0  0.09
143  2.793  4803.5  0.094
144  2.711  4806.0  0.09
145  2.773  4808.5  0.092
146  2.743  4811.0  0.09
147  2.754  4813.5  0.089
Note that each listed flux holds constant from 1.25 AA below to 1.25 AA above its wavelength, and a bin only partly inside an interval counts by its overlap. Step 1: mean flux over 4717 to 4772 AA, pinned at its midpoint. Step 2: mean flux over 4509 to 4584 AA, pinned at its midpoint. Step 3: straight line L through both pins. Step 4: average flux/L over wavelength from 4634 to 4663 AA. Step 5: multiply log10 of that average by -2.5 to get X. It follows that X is 0.02 mag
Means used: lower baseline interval 2.83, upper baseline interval 2.8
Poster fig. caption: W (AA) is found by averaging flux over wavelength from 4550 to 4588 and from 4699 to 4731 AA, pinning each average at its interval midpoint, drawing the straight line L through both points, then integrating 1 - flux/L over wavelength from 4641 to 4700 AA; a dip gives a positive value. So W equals 0.6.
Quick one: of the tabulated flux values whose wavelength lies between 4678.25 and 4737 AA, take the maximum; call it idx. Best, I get 2.963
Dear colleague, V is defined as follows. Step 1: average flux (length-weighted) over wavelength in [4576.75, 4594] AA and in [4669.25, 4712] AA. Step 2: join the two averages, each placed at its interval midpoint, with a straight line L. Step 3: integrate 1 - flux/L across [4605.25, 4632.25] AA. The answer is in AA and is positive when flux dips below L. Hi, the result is 0.5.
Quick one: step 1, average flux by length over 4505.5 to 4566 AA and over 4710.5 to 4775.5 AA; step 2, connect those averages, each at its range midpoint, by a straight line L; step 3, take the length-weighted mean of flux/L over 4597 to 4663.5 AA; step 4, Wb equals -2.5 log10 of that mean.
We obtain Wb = 0.02 mag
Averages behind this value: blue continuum 2.81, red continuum 2.8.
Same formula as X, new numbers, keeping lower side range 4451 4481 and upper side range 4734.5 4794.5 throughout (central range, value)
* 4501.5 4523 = -0.03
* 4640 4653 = 0.02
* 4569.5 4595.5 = -0.04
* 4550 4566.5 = -0.04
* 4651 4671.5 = -0.01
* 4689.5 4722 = -0.02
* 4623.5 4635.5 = 0.00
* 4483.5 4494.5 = -0.03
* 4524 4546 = -0.03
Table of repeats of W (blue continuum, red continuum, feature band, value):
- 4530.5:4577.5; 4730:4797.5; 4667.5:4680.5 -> 0.1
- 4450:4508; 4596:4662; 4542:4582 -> -1.3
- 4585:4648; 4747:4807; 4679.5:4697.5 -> -0.4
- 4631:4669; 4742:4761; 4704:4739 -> 0.0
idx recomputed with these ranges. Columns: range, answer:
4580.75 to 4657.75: 2.972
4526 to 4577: 3.175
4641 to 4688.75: 2.918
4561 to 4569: 3.02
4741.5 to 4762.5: 3.032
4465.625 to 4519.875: 3.026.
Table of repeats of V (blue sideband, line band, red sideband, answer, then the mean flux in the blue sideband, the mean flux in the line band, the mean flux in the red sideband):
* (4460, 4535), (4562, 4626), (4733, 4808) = -0.8 AA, 2.79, 2.82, 2.78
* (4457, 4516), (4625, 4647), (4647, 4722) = 0.5 AA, 2.78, 2.73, 2.79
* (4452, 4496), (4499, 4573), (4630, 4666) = -2.0 AA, 2.74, 2.82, 2.76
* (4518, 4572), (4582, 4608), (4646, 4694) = 0.2 AA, 2.82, 2.78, 2.79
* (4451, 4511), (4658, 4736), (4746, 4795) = -0.5 AA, 2.77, 2.8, 2.78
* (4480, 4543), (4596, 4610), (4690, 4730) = 0.2 AA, 2.81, 2.76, 2.8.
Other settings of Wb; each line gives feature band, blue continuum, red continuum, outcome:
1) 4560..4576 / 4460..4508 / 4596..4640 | -0.05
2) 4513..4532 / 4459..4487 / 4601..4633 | -0.01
